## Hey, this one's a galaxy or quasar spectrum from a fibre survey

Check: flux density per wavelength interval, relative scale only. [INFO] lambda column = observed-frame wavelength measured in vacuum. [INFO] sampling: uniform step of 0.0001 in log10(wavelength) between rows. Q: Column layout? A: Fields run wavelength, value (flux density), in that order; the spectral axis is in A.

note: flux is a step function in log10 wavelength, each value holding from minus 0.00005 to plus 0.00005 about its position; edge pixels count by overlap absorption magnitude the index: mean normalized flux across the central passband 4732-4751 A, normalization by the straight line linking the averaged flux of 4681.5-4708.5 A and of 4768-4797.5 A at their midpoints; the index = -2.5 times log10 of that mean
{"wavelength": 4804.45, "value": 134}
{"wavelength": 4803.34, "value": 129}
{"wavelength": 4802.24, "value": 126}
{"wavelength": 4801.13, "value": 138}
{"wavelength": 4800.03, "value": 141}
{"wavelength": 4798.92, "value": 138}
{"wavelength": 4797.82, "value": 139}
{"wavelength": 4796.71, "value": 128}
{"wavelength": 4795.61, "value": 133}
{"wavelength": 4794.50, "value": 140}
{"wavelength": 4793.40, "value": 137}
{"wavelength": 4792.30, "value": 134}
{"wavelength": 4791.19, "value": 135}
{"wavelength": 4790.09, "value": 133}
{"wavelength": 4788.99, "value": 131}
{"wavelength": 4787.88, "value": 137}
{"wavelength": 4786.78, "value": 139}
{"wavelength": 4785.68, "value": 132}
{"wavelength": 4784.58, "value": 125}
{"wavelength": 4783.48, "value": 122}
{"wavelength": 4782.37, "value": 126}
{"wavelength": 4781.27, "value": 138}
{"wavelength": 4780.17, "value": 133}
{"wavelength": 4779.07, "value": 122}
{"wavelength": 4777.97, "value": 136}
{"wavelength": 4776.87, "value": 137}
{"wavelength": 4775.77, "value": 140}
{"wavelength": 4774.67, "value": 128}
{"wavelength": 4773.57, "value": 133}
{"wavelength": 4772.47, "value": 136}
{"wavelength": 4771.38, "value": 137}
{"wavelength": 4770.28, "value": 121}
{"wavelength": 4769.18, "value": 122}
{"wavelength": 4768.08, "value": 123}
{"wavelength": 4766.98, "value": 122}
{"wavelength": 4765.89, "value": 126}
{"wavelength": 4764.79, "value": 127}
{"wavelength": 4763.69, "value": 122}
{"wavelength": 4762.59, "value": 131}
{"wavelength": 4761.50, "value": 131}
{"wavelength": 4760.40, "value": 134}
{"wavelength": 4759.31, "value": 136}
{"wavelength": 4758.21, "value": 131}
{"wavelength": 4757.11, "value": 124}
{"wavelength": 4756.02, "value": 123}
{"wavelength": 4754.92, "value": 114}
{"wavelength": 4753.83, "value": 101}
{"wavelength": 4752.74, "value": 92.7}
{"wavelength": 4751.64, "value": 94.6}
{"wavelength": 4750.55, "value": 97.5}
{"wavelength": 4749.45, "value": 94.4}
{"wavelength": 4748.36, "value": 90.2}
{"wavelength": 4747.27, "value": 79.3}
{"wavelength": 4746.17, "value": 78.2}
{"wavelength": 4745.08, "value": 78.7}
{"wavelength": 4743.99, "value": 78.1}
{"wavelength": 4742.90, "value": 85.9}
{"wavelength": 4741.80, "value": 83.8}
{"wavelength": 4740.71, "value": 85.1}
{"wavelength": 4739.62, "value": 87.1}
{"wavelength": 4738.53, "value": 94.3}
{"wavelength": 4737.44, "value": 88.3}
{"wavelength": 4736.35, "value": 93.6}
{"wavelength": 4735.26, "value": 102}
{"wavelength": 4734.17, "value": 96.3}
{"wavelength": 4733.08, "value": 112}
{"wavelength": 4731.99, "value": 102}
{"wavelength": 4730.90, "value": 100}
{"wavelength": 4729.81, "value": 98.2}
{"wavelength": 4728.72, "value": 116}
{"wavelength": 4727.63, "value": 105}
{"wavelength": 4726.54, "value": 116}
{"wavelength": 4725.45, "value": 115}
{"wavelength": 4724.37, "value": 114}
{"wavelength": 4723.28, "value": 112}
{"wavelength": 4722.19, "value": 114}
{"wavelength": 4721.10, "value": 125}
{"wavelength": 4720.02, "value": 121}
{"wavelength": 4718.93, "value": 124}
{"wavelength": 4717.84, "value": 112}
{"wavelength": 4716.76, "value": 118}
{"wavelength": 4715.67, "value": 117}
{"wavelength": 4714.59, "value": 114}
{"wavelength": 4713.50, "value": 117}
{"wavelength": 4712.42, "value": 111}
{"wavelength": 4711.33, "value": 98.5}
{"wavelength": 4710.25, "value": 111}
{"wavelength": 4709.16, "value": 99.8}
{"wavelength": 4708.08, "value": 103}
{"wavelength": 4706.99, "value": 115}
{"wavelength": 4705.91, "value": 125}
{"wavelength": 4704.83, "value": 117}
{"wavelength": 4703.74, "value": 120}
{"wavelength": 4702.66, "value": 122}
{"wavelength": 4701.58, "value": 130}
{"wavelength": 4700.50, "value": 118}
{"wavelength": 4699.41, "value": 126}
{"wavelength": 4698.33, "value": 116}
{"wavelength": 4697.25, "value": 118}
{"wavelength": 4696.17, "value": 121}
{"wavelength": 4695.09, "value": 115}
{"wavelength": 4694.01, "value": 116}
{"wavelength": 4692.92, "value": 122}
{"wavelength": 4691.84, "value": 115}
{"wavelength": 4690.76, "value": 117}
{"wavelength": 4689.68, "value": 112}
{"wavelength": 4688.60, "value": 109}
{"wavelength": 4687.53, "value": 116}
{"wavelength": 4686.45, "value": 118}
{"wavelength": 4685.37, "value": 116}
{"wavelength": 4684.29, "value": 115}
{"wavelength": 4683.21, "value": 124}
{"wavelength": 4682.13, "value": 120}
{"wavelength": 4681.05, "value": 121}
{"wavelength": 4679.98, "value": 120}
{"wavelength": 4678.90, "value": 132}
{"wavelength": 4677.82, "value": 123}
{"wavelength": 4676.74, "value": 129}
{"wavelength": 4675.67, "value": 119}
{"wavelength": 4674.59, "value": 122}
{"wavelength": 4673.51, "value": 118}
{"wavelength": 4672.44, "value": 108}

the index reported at 0.36 mag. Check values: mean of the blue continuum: 118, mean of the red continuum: 132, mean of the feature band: 90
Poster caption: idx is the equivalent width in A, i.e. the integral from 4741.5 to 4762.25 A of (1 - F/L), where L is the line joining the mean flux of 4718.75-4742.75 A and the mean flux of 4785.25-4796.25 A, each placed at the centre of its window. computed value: 2.25 A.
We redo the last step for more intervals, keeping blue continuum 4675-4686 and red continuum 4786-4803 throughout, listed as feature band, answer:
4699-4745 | 6.8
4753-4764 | 0.6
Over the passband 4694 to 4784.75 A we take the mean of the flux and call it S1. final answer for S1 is 113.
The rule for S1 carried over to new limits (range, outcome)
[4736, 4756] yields 90.7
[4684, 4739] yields 113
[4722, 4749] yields 96.8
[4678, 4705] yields 119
